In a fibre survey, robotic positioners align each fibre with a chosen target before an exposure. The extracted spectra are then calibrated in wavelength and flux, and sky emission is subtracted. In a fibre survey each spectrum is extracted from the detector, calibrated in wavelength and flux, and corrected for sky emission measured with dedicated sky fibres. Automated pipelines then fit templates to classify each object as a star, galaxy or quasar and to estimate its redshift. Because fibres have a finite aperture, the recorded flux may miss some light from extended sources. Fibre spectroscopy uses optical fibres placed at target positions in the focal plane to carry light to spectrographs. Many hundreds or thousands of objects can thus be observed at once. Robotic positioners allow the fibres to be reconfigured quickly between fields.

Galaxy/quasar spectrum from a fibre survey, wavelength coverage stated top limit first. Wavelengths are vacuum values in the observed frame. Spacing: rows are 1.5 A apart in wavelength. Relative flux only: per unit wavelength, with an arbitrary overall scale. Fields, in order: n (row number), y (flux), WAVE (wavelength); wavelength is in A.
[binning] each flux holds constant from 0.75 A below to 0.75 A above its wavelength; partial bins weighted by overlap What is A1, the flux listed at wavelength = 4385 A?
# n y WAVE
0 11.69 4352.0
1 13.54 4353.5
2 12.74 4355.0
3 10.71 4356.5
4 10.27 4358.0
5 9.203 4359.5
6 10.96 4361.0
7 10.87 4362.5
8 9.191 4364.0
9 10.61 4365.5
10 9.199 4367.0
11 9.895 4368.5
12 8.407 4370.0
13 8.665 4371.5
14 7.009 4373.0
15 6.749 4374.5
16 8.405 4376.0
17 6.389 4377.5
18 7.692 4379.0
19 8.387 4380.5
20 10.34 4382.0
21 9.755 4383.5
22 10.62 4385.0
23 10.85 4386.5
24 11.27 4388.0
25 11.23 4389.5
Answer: 10.62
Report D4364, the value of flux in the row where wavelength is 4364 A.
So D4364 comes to 9.191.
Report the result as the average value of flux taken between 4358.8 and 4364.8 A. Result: 10.1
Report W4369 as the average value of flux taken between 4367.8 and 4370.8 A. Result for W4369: 9.13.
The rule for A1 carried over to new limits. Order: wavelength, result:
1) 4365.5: 10.61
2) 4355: 12.74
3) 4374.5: 6.749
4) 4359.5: 9.203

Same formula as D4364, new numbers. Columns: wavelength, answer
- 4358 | 10.27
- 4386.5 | 10.85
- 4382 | 10.34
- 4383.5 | 9.755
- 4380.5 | 8.387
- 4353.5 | 13.54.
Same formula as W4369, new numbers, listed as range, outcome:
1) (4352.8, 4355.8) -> 13.1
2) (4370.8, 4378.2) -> 7.44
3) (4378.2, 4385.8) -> 9.35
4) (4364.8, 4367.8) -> 9.89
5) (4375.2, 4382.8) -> 8.24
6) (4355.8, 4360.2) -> 10.1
